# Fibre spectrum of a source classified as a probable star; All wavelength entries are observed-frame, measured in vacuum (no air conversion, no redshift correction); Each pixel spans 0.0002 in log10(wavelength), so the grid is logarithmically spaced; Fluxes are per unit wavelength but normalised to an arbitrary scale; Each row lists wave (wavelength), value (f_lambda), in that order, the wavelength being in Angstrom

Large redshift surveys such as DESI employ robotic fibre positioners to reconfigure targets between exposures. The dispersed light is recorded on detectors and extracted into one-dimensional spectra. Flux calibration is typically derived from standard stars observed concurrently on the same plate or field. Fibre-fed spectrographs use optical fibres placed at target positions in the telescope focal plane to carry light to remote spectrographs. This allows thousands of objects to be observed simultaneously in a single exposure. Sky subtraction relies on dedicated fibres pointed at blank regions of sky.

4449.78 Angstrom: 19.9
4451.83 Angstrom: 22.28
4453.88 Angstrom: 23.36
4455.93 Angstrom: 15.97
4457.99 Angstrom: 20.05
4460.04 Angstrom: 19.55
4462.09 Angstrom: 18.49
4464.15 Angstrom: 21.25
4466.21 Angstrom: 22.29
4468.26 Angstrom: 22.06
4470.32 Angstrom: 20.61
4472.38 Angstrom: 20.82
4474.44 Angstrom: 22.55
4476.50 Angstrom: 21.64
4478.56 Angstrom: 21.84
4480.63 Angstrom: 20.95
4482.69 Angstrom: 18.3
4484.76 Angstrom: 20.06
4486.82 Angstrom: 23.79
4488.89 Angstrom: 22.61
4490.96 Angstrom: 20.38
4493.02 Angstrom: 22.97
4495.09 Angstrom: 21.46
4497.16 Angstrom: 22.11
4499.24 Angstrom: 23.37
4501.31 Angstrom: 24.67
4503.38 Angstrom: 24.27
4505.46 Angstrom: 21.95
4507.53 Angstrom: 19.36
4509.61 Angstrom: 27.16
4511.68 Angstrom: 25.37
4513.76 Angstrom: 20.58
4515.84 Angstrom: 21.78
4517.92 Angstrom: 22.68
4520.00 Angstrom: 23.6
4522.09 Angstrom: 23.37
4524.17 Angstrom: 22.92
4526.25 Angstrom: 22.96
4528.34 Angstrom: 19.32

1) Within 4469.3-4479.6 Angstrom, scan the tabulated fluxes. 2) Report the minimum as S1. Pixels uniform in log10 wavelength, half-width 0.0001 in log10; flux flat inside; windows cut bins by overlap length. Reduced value 20.61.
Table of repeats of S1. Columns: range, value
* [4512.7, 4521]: 20.58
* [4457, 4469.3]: 18.49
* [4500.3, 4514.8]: 19.36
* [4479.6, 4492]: 18.3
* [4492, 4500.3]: 21.46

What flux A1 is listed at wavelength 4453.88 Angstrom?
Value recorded 23.36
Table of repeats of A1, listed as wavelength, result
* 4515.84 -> 21.78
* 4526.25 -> 22.96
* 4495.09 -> 21.46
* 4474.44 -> 22.55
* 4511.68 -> 25.37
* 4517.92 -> 22.68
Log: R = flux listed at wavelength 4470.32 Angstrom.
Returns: 20.61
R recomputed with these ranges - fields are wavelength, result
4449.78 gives 19.9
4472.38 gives 20.82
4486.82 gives 23.79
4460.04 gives 19.55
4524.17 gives 22.92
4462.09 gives 18.49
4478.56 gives 21.84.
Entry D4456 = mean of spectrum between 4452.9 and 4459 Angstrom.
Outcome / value 19.7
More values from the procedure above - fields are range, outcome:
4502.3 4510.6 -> 23.2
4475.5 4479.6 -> 21.7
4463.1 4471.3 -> 21.5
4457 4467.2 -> 20.3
